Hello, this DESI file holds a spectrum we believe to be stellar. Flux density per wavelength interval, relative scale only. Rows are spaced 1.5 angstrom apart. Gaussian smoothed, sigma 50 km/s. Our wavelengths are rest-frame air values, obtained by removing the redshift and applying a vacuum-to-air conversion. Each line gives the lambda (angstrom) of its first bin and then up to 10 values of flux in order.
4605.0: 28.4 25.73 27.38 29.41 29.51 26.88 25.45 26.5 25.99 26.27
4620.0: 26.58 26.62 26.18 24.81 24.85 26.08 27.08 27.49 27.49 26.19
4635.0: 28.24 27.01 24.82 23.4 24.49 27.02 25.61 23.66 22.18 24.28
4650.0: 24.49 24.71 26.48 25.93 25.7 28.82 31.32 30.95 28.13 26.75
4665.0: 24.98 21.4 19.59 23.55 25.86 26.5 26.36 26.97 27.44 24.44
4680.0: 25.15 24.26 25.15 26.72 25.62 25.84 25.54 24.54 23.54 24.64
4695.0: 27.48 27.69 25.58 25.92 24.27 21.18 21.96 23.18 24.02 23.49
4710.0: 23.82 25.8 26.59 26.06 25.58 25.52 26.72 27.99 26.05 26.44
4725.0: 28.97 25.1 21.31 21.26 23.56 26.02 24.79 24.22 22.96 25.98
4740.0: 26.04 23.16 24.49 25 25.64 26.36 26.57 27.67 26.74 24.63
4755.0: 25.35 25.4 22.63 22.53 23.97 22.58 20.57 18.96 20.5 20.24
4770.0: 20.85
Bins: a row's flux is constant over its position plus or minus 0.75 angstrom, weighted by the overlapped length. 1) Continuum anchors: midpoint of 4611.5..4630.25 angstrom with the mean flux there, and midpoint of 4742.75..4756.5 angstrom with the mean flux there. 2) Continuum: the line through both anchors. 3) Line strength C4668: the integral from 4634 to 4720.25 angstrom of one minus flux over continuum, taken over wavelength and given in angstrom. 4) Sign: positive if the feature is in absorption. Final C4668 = 2.12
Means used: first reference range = 26.2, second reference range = 25.9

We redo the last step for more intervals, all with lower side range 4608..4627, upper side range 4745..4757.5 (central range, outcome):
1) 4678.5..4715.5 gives 1.8 angstrom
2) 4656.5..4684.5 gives 0.4 angstrom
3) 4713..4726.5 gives -0.2 angstrom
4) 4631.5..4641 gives 0.2 angstrom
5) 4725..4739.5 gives 1.0 angstrom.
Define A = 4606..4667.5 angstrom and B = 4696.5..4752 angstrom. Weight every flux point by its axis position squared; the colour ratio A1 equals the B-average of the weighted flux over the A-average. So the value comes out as 0.99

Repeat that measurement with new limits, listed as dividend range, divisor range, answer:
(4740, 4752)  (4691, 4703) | 1.04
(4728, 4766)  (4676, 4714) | 0.99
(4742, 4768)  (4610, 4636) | 0.96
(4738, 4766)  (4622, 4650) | 1.00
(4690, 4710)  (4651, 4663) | 0.89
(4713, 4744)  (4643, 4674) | 1.01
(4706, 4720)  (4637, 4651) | 1.06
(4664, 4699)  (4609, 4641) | 0.98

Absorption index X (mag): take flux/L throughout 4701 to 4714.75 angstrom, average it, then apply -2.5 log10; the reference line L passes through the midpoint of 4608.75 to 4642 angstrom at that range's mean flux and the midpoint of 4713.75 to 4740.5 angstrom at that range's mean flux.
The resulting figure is 0.07 mag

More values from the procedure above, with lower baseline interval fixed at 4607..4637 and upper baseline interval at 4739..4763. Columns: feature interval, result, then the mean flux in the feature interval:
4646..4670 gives 0.03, 25.6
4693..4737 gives 0.02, 25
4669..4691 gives 0.01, 25.6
